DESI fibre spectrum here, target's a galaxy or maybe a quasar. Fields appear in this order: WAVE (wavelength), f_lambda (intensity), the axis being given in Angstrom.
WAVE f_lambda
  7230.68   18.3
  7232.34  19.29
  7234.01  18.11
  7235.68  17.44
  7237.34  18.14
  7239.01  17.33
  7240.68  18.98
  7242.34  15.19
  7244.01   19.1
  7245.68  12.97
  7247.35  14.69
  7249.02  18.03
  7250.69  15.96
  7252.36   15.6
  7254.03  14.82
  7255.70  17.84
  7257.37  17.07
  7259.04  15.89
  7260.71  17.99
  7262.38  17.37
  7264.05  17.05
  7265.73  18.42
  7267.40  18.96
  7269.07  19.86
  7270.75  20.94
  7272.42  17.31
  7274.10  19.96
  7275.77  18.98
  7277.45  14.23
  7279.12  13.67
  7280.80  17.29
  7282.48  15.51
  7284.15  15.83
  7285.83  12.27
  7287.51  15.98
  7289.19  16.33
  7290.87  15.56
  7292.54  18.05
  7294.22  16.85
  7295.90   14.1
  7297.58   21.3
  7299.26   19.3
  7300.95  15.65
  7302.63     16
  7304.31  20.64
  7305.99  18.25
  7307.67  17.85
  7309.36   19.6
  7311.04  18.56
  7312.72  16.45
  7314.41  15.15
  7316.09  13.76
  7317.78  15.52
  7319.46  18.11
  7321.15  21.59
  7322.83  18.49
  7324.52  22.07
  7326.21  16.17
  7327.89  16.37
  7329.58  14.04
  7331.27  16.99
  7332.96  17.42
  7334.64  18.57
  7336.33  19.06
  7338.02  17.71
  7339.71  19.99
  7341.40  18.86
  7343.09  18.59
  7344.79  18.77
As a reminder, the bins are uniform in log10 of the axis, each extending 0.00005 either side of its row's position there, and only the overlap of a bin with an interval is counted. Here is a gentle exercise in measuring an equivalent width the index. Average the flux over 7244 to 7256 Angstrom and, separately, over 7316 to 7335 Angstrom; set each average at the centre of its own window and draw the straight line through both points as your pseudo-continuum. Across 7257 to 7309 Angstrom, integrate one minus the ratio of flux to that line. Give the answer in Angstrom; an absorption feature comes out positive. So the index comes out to -2.2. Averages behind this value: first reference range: 15.8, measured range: 17.3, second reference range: 17.5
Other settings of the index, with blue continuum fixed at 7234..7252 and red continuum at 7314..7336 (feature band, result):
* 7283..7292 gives 0.9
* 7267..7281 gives -0.7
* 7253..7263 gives 0.1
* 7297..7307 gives -0.7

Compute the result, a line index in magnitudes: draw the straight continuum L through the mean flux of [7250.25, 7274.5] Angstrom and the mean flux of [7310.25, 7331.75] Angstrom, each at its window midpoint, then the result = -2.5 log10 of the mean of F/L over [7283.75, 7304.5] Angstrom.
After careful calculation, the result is 0.047 mag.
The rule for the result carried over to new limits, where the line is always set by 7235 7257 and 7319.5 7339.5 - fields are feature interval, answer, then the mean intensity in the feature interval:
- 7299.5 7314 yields -0.01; 17.8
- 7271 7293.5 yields 0.06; 16.4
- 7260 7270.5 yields -0.09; 18.4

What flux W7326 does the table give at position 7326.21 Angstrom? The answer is 16.17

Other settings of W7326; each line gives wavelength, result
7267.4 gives 18.96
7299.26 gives 19.3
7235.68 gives 17.44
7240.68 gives 18.98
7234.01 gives 18.11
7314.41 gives 15.15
